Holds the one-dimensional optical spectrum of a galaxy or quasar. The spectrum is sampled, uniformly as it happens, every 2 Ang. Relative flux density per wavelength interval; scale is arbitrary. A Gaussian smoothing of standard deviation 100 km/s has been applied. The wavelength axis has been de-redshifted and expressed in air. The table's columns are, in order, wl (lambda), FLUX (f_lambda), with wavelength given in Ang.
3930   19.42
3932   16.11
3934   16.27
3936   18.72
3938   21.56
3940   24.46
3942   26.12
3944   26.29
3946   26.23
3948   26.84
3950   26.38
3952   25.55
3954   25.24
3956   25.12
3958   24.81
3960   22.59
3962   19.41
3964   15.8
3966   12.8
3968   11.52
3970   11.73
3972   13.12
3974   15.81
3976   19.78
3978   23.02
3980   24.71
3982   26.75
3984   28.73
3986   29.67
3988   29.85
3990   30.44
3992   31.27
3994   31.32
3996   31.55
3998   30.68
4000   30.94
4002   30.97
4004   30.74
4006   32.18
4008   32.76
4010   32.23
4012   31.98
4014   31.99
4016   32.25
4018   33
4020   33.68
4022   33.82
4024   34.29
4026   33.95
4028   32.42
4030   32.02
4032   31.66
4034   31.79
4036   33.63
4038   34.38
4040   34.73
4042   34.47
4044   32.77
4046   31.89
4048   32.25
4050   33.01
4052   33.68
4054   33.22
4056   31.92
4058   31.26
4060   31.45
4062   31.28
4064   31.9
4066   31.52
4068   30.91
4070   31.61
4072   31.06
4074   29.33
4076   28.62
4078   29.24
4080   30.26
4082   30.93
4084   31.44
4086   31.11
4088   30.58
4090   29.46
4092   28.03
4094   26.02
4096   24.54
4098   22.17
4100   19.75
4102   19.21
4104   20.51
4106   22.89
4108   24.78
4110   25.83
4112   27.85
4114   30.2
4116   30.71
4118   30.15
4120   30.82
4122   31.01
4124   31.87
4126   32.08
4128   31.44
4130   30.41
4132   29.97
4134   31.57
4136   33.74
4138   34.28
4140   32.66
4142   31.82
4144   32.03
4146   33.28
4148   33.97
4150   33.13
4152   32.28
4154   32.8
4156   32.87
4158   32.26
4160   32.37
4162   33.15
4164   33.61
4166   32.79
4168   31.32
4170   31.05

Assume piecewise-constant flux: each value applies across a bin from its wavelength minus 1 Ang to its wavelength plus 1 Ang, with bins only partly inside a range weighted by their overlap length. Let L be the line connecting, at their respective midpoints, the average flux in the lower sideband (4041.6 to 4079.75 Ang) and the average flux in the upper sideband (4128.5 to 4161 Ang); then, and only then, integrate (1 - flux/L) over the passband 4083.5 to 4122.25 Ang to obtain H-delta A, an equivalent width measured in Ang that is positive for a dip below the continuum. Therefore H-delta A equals 6.4 Ang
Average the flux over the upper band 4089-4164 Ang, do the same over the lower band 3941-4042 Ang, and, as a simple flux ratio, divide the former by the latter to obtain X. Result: 1.1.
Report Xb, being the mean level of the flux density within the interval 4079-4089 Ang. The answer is 30.9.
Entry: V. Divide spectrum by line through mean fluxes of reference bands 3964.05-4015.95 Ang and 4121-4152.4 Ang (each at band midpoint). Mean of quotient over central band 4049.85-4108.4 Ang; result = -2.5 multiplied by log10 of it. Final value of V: 0.04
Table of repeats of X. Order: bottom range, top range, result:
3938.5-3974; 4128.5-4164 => 1.53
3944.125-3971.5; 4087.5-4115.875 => 1.19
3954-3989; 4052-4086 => 1.48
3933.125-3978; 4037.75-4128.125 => 1.42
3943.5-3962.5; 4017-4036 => 1.32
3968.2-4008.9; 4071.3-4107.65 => 1.01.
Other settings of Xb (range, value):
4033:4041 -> 33.6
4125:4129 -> 31.8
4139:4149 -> 32.8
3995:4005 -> 31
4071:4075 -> 30.2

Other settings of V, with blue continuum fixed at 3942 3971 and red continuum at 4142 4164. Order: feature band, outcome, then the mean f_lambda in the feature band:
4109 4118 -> 0.06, 28.8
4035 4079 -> -0.17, 32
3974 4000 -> -0.19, 27.8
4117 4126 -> 0.00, 31.1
